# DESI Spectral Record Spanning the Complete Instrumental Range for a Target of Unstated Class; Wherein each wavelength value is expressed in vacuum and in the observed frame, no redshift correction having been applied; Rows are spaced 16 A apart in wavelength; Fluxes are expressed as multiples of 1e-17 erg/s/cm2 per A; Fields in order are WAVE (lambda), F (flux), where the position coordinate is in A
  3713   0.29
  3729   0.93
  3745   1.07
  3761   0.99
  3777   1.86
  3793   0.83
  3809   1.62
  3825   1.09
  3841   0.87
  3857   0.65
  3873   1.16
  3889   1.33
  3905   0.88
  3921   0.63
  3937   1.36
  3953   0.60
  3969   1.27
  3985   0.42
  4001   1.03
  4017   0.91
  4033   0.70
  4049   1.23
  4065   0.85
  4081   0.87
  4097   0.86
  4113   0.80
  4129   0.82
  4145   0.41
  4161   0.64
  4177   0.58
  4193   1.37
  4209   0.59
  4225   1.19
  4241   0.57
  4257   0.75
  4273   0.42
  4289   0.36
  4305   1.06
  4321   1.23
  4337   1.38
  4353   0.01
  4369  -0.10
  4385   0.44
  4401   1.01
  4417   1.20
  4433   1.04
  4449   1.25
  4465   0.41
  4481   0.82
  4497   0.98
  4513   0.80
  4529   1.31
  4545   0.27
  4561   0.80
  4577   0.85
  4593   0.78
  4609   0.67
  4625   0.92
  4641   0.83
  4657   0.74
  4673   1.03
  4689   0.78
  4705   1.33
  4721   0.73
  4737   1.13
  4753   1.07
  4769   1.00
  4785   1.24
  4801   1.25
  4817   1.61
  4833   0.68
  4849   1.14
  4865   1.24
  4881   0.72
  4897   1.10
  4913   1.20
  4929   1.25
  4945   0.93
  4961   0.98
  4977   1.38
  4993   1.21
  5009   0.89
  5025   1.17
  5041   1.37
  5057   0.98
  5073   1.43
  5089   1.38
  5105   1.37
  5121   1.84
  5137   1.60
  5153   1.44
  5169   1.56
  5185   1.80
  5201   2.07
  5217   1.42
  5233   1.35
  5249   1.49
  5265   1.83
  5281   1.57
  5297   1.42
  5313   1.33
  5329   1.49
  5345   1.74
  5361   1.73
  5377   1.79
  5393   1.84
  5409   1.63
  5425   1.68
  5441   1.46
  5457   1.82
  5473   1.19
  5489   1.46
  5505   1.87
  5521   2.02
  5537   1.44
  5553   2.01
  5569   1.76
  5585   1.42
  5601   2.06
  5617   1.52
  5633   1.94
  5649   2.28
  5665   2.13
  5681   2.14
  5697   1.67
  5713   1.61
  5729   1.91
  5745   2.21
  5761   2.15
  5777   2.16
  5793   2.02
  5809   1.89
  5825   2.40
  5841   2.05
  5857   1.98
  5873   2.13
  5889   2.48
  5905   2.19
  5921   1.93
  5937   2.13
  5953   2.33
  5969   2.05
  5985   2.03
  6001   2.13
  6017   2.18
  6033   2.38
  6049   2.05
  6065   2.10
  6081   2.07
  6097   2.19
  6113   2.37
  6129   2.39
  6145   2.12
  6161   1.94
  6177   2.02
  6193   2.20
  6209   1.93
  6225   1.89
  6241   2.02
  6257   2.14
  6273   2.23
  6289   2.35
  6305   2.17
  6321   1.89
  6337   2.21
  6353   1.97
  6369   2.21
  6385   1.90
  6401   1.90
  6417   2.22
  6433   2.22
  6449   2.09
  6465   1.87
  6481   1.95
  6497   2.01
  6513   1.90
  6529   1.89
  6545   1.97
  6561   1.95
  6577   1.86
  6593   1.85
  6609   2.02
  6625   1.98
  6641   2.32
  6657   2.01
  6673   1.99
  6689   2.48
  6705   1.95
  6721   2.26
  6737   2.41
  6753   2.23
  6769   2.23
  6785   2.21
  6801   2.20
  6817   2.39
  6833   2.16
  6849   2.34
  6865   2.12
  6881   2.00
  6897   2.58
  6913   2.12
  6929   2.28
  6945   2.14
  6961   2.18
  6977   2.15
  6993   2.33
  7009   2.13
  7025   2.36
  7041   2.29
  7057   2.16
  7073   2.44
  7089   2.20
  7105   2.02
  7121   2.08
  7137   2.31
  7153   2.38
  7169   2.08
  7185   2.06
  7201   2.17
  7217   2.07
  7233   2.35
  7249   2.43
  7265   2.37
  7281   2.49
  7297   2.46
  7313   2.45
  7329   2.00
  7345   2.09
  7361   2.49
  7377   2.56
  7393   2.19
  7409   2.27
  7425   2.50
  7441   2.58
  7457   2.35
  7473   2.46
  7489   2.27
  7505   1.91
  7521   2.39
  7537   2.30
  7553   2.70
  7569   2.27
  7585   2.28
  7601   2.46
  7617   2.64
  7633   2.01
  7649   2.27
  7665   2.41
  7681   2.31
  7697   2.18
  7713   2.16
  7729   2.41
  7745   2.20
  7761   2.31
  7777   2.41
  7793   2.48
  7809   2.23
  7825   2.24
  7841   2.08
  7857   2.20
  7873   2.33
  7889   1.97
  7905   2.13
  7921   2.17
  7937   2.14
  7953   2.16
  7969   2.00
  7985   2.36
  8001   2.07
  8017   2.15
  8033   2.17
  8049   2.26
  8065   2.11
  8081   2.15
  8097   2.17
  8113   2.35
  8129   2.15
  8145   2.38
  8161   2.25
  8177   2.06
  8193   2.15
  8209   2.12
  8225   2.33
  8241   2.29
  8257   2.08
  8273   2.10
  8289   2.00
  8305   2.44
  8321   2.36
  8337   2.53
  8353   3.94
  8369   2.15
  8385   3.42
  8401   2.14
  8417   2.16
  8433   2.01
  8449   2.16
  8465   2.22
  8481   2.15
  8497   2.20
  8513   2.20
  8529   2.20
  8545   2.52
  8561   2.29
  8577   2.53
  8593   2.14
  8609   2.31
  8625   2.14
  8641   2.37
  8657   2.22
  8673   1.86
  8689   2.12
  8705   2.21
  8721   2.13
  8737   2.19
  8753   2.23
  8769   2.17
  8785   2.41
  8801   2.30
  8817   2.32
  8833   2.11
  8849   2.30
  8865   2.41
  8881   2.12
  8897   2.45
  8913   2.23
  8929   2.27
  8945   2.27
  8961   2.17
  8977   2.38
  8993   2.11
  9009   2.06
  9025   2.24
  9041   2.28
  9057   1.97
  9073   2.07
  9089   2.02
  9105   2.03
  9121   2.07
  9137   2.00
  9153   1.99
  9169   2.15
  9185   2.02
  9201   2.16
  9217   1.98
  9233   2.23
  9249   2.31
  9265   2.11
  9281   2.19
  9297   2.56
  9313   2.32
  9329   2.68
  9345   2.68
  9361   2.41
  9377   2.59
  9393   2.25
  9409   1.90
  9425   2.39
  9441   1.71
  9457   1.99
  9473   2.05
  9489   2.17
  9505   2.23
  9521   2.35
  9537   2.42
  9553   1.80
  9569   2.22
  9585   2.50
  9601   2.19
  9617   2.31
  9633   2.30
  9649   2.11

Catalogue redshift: 0.273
